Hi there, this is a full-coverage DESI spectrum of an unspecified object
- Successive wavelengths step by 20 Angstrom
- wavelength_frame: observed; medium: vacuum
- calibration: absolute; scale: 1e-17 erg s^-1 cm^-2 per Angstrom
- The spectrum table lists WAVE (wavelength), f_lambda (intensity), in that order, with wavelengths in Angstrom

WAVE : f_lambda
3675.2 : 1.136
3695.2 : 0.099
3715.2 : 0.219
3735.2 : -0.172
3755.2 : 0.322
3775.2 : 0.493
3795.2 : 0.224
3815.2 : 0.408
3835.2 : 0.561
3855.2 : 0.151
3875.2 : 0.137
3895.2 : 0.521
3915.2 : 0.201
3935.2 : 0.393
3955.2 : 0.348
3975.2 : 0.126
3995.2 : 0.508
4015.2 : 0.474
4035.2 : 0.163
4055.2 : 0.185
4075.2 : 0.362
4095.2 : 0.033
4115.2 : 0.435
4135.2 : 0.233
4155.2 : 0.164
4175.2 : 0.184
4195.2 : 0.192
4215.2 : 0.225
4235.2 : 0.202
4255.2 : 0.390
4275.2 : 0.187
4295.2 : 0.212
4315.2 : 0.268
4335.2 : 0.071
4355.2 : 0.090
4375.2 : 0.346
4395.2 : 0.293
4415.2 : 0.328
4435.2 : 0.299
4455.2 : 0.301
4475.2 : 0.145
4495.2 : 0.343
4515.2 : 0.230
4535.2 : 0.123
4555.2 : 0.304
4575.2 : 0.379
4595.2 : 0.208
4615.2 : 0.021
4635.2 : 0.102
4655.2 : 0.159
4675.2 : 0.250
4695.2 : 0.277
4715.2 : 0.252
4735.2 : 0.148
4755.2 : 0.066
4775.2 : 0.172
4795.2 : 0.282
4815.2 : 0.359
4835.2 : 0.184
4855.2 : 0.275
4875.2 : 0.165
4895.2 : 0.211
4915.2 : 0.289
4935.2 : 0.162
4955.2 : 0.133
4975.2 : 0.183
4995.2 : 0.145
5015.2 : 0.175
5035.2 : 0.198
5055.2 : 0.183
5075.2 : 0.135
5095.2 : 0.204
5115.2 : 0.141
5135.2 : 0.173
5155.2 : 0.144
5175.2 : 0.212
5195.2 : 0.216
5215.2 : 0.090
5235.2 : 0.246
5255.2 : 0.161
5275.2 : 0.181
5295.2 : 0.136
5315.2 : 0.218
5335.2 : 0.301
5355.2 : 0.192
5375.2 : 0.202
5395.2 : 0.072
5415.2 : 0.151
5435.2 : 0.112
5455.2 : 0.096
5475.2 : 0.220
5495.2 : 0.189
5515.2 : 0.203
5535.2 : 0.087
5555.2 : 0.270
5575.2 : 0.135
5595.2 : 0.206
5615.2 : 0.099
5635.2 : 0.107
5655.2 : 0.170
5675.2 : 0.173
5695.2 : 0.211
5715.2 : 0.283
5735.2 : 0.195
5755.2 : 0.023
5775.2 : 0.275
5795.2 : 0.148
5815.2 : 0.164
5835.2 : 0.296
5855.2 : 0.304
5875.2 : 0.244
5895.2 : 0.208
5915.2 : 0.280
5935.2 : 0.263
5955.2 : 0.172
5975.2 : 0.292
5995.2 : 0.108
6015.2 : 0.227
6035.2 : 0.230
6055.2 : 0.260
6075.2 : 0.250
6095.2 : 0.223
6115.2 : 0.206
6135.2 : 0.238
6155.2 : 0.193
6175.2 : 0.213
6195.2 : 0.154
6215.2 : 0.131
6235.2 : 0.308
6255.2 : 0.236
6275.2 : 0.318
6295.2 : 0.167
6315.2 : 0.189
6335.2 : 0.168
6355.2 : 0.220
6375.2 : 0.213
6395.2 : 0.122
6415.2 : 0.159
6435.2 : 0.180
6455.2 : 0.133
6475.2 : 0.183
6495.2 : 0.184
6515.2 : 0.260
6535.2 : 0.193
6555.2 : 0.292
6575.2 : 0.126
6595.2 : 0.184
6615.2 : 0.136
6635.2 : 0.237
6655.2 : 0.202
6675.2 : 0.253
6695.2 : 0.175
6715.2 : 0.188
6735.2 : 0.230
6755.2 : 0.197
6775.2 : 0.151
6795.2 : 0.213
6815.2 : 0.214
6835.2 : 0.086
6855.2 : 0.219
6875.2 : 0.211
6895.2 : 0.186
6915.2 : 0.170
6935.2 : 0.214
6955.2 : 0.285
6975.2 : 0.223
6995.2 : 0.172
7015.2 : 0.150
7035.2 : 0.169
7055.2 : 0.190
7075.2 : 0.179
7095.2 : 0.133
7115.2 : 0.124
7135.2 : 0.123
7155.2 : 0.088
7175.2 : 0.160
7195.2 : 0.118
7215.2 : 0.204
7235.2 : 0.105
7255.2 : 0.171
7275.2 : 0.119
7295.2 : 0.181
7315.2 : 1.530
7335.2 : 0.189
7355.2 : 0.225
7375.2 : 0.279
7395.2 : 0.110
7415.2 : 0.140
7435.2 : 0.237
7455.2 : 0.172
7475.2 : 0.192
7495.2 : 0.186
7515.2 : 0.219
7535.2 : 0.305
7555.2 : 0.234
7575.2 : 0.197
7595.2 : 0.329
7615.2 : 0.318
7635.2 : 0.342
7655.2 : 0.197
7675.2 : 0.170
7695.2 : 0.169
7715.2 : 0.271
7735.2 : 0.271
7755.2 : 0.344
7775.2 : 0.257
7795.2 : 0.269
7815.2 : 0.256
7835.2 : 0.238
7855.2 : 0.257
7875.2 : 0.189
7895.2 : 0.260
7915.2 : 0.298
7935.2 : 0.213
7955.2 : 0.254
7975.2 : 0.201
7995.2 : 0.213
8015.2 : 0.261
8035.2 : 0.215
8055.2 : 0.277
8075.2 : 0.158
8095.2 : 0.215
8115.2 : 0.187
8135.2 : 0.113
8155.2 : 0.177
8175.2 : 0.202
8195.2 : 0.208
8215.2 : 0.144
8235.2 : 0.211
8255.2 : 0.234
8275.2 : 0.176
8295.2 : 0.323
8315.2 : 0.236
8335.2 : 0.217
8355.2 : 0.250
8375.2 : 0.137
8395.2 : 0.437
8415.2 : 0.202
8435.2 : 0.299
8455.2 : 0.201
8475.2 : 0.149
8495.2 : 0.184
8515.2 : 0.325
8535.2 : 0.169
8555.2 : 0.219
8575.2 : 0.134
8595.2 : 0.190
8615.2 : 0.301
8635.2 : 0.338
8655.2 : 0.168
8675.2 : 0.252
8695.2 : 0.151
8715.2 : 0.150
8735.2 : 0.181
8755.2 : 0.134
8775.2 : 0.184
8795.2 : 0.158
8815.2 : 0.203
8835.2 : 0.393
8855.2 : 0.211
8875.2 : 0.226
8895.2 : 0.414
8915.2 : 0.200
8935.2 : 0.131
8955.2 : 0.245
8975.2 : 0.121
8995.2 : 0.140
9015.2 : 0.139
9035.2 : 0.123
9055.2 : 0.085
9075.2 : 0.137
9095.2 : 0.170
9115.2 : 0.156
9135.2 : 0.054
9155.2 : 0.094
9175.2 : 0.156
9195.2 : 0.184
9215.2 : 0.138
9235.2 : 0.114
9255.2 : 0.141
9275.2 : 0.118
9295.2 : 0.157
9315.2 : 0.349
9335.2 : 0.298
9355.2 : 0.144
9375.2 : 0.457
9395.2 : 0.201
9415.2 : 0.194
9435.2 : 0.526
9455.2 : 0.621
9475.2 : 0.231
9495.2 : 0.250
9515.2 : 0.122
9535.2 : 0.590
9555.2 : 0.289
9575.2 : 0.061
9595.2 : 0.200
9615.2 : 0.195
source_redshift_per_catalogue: 0.96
